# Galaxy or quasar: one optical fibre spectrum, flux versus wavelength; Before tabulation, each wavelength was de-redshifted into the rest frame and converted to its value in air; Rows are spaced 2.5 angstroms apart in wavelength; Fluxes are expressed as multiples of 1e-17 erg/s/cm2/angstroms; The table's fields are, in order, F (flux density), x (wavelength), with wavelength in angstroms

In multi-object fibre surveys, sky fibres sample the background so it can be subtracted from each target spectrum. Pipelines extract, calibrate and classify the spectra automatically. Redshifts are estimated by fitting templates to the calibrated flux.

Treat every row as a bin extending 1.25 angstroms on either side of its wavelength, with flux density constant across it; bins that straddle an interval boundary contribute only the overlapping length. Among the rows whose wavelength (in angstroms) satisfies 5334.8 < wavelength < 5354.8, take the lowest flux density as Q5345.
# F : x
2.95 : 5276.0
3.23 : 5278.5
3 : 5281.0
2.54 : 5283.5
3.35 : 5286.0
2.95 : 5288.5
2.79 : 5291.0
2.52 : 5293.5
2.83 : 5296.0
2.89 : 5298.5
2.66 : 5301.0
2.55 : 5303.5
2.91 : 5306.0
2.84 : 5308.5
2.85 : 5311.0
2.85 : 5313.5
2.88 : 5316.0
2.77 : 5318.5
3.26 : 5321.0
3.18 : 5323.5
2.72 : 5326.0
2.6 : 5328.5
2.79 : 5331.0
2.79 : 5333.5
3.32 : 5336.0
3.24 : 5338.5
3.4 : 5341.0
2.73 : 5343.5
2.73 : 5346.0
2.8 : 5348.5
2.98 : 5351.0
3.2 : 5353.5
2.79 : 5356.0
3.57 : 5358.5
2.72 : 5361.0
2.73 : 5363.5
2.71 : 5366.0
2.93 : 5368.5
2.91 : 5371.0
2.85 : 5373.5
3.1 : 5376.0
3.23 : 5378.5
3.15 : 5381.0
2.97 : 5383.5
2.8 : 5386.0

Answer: 2.73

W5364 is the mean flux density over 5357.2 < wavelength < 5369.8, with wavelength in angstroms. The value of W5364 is 2.93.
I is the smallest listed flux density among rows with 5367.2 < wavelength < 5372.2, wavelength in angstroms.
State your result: 2.91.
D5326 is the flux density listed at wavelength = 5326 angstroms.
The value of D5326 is 2.72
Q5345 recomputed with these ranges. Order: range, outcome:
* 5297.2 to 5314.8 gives 2.55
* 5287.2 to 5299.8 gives 2.52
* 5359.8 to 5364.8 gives 2.72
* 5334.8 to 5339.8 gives 3.24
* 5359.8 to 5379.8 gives 2.71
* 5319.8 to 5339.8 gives 2.6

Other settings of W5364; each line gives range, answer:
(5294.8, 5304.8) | 2.73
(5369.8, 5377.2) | 2.95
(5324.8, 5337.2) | 2.84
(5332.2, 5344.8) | 3.09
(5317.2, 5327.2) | 2.98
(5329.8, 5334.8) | 2.8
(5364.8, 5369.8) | 2.82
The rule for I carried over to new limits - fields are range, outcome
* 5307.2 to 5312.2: 2.84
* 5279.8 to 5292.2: 2.54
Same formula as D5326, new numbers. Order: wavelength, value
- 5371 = 2.91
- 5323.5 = 3.18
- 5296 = 2.83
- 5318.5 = 2.77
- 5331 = 2.79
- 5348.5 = 2.8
